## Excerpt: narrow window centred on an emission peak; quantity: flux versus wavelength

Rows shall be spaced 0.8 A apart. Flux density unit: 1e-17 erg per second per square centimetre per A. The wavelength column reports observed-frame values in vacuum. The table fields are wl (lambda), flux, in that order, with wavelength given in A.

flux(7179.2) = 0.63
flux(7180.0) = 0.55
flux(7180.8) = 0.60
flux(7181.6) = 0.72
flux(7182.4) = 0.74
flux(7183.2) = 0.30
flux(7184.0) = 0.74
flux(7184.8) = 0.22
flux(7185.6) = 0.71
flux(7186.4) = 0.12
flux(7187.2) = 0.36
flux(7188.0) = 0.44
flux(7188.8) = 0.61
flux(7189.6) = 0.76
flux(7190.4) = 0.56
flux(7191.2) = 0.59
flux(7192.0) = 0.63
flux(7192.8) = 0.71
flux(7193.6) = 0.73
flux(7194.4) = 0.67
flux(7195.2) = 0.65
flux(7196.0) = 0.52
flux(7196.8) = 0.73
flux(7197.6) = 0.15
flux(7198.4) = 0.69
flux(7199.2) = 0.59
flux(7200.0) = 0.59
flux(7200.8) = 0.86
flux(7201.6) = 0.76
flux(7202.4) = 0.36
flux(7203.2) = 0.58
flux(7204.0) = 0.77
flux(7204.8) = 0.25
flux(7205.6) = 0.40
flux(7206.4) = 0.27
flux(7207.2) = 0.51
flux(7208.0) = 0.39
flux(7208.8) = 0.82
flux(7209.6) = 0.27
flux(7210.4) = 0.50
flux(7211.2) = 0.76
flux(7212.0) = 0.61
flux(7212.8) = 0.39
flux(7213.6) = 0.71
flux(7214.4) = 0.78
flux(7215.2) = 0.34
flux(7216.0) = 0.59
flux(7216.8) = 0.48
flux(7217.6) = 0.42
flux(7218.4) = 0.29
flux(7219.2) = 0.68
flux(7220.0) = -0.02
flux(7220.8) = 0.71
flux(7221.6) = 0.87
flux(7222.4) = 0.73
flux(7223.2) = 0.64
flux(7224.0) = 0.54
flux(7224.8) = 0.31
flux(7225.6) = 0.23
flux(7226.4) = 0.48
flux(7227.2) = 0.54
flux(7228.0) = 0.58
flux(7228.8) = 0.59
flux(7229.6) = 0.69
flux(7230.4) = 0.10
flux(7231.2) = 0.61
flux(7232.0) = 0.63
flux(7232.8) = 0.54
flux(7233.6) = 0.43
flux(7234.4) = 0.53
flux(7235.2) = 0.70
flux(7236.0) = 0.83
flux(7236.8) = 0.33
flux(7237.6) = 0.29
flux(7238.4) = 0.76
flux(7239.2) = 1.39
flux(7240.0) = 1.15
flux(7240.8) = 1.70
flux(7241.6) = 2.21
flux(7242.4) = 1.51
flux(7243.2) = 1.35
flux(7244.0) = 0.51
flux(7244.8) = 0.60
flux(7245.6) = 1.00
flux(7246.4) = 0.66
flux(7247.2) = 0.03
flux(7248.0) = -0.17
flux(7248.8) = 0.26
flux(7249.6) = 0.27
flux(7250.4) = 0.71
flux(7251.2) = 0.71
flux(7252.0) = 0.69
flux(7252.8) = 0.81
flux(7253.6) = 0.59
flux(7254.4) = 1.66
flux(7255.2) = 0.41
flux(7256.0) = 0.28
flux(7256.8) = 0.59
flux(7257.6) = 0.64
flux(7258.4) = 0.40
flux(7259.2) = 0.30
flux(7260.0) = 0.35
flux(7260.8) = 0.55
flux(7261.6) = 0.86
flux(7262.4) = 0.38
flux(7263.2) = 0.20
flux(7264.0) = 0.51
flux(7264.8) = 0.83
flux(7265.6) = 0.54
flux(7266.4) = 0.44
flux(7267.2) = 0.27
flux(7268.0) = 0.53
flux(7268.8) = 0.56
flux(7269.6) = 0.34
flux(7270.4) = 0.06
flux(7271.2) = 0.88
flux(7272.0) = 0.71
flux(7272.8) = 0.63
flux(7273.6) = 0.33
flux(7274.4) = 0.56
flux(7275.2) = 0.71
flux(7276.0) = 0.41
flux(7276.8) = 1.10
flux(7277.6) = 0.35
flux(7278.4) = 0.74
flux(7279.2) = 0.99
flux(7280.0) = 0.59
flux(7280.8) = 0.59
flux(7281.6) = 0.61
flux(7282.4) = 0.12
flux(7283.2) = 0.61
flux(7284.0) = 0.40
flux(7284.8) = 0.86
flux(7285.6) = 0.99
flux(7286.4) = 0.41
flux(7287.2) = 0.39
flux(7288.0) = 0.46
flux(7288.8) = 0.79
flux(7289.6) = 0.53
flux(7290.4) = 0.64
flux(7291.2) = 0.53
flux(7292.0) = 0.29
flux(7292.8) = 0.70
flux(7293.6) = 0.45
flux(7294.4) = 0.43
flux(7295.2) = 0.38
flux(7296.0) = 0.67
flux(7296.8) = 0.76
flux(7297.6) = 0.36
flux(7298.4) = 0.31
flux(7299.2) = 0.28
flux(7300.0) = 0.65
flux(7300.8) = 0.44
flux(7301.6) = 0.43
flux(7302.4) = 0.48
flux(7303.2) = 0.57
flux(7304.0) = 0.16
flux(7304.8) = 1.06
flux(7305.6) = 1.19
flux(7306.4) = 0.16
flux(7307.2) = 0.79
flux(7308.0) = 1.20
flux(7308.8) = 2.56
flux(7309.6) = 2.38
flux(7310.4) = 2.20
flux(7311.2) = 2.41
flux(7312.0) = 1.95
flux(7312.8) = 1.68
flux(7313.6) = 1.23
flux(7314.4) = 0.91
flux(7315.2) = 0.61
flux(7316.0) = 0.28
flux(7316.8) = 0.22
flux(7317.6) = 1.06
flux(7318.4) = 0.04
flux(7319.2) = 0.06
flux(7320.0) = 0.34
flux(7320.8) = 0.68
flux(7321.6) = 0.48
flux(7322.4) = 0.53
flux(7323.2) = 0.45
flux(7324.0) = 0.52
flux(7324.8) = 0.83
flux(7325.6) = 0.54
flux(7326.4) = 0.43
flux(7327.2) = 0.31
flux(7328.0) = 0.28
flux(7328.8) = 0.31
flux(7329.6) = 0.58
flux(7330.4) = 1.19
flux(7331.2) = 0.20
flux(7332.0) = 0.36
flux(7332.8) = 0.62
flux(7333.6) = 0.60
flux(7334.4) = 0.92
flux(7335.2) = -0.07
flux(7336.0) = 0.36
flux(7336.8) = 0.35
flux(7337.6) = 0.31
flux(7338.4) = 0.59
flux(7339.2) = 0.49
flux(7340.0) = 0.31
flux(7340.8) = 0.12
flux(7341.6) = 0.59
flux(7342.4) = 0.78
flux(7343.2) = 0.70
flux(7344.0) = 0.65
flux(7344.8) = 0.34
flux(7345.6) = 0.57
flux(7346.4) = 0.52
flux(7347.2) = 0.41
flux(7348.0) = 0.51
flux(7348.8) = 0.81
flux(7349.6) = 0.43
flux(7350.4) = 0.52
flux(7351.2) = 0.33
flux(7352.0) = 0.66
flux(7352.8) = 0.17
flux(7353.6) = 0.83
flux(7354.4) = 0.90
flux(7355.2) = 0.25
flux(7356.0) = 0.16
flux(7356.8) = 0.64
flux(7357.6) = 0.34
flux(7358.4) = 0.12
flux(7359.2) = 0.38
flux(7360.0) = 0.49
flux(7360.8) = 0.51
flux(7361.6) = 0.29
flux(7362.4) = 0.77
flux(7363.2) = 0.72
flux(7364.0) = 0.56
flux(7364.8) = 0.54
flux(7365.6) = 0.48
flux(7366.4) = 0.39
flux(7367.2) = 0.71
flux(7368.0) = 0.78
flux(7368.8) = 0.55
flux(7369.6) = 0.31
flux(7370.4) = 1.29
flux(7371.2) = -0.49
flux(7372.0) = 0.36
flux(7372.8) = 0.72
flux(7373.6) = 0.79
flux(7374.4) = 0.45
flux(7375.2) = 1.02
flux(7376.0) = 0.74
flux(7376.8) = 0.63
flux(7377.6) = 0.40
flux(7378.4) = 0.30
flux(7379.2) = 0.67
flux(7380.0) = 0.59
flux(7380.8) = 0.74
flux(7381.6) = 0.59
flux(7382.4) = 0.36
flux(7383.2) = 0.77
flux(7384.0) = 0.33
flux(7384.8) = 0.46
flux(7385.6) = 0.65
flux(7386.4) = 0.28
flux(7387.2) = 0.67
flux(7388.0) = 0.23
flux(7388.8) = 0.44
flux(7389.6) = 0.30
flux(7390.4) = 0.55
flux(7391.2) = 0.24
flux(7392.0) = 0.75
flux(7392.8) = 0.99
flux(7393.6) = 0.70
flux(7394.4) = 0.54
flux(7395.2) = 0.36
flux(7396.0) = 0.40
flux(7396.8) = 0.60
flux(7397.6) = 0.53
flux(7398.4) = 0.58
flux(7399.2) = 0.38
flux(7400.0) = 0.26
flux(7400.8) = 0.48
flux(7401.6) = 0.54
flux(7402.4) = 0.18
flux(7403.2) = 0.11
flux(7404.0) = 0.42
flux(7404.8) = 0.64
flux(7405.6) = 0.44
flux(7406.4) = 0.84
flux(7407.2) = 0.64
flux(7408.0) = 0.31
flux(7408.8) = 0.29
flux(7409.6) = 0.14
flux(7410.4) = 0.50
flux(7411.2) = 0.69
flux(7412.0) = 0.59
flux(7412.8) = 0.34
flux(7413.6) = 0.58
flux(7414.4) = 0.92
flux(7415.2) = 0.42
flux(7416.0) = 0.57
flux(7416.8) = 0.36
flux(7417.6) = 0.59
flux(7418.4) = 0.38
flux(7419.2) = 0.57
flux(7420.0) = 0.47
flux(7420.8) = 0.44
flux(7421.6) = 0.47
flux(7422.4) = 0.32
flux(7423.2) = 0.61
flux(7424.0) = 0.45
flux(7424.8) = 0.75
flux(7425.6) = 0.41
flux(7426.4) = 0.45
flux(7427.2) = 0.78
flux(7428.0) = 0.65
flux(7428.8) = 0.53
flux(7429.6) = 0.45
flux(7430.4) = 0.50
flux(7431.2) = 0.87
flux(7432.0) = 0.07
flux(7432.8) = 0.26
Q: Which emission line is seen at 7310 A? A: [O III]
